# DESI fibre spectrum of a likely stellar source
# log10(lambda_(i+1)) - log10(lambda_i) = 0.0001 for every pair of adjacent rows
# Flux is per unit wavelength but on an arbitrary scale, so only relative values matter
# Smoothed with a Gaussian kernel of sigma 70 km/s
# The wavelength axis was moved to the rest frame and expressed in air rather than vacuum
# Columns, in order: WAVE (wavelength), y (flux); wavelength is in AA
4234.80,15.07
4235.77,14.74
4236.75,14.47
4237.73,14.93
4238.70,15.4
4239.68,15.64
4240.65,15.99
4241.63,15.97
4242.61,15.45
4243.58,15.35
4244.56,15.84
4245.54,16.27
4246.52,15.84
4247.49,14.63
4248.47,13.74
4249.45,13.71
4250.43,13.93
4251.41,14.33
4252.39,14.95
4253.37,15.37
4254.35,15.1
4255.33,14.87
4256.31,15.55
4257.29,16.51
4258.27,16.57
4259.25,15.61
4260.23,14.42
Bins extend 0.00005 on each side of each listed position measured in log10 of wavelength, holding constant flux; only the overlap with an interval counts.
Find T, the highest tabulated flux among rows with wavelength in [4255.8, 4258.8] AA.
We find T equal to 16.57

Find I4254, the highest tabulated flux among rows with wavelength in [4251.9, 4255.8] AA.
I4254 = 15.37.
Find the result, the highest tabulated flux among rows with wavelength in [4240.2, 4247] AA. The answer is 16.27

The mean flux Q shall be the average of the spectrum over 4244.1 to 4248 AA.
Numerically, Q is 15.6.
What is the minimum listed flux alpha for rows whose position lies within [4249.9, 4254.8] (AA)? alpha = 13.93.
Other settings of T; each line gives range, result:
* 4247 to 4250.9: 14.63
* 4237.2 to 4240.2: 15.64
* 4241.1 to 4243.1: 15.97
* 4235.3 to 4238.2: 14.93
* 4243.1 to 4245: 15.84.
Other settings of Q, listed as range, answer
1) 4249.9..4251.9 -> 14.1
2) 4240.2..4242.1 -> 16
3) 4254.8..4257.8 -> 15.6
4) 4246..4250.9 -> 14.4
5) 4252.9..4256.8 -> 15.2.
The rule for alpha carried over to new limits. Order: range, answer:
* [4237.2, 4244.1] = 14.93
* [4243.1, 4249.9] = 13.71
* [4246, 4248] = 14.63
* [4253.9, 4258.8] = 14.87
